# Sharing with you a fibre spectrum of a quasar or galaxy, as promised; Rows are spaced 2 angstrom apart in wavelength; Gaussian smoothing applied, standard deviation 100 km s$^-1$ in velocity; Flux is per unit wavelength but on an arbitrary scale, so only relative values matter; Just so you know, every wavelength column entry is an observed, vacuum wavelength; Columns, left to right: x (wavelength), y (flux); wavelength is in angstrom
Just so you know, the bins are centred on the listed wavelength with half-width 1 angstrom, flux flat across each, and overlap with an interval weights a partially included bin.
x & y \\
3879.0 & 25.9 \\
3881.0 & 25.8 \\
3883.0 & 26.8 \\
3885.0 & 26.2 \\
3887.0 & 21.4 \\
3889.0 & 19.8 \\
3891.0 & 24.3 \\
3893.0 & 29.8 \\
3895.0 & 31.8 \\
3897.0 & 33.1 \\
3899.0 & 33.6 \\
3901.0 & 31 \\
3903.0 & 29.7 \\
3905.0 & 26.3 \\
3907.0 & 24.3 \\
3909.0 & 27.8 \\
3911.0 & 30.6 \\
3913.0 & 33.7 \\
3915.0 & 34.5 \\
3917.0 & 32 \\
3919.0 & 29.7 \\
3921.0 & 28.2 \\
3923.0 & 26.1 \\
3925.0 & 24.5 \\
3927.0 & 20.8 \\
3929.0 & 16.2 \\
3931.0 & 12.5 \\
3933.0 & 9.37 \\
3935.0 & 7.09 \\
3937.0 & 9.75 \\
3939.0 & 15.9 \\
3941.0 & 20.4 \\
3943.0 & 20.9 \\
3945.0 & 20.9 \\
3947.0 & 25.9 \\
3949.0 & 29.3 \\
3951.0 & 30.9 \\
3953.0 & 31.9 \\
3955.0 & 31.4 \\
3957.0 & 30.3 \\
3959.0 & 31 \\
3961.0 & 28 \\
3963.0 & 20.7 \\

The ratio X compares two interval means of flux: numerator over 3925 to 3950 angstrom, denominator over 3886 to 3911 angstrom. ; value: 0.64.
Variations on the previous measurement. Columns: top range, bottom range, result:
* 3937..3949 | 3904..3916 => 0.70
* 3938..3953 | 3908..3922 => 0.78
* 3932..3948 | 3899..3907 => 0.56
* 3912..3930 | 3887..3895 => 1.09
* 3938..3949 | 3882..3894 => 0.87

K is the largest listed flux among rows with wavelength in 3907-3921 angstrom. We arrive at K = 34.5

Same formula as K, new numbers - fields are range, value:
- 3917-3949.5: 32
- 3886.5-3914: 33.7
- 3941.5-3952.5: 30.9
